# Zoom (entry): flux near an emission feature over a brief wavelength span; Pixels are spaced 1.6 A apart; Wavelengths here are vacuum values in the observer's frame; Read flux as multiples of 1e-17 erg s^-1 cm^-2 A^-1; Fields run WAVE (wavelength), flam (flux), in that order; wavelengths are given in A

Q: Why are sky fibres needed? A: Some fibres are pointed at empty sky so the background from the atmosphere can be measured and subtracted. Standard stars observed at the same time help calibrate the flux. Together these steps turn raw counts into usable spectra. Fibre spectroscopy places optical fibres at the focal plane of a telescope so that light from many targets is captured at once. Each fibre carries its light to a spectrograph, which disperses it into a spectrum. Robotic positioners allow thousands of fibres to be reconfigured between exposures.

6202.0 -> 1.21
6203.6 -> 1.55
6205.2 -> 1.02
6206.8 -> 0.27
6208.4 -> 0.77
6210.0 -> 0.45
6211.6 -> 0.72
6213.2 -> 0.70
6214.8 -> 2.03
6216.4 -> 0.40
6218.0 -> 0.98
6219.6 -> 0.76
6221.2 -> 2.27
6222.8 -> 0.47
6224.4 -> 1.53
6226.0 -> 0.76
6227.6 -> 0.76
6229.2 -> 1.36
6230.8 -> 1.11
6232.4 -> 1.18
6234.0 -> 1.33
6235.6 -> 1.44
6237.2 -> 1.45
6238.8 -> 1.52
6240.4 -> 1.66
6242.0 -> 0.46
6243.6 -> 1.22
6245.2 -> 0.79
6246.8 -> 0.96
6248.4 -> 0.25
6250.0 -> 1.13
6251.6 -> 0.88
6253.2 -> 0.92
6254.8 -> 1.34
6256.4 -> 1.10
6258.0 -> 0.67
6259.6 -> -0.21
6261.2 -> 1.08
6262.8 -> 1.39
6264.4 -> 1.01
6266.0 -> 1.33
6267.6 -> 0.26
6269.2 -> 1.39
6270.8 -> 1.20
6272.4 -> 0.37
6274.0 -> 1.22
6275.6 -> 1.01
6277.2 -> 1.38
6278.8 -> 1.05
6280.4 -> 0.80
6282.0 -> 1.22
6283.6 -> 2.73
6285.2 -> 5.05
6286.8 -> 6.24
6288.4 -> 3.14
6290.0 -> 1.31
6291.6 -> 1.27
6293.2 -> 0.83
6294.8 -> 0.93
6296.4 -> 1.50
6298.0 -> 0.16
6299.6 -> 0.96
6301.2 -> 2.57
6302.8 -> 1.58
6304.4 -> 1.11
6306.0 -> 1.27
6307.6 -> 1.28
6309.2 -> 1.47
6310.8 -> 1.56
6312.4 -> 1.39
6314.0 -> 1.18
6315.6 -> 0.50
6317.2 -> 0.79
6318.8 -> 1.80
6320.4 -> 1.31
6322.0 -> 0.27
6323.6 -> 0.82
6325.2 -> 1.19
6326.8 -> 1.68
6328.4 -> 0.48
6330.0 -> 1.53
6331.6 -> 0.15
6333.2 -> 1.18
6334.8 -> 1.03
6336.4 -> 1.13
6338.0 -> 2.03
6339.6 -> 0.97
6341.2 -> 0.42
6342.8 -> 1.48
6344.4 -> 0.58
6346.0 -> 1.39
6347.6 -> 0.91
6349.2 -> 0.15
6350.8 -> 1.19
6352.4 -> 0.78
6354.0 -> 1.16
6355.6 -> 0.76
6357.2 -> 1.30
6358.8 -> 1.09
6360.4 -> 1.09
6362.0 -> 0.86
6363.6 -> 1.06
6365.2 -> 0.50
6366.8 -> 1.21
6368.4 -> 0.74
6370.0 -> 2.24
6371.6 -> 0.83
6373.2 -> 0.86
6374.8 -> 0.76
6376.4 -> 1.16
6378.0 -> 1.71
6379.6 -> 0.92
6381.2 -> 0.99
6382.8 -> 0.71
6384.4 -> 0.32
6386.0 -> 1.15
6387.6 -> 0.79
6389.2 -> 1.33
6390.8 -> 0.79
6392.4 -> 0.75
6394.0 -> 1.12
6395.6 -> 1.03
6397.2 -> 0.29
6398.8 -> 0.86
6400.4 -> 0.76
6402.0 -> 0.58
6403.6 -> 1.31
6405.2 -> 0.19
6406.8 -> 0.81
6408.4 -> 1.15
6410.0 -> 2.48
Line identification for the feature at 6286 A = H-beta 4861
